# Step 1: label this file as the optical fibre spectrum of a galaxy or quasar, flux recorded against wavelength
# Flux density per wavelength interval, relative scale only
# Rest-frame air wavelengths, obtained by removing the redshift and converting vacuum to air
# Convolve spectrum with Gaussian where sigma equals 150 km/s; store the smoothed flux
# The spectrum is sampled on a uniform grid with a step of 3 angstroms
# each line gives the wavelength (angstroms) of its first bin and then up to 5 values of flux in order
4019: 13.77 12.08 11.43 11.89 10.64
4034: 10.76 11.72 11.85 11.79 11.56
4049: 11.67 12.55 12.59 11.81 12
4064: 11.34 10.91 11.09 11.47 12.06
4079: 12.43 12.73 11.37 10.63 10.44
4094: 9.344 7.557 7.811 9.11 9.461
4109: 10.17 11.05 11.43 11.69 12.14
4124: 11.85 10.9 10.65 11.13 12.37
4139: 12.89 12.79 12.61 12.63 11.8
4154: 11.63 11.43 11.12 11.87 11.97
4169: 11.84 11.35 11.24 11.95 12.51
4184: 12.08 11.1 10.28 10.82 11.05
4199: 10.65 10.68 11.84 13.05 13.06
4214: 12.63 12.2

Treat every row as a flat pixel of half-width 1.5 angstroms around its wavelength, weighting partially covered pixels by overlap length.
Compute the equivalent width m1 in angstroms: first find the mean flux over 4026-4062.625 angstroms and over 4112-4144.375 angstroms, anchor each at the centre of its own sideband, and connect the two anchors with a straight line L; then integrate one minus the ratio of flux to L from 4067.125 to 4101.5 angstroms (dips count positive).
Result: 3.2 angstroms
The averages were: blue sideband 11.7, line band 10.6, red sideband 11.8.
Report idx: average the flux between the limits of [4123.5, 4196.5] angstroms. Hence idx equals 11.7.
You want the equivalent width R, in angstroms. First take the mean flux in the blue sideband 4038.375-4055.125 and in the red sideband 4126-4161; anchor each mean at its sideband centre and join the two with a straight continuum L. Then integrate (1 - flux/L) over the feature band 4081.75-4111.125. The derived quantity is 5.27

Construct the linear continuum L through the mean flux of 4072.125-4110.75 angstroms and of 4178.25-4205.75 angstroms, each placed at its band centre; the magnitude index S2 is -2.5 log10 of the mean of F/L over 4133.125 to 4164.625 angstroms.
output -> -0.12 mag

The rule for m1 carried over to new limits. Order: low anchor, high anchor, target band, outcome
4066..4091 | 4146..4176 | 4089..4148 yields 3.90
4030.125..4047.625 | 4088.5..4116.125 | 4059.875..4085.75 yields -3.17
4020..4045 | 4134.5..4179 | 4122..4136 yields 0.68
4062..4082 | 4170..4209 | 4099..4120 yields 2.48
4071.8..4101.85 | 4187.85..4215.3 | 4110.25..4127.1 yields -1.10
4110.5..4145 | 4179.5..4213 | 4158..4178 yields 0.10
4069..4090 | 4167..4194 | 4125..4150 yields -0.92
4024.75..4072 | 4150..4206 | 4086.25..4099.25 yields 2.38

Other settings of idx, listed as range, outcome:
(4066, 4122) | 10.7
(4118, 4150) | 12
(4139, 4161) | 12.1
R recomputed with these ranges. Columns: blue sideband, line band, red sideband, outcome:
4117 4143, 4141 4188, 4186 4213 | -1.0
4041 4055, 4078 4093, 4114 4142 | 0.6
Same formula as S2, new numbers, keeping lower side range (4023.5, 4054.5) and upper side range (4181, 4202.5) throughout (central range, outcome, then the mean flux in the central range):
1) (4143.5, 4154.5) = -0.09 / 12.2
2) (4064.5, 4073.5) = 0.04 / 11.1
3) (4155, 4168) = -0.04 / 11.6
